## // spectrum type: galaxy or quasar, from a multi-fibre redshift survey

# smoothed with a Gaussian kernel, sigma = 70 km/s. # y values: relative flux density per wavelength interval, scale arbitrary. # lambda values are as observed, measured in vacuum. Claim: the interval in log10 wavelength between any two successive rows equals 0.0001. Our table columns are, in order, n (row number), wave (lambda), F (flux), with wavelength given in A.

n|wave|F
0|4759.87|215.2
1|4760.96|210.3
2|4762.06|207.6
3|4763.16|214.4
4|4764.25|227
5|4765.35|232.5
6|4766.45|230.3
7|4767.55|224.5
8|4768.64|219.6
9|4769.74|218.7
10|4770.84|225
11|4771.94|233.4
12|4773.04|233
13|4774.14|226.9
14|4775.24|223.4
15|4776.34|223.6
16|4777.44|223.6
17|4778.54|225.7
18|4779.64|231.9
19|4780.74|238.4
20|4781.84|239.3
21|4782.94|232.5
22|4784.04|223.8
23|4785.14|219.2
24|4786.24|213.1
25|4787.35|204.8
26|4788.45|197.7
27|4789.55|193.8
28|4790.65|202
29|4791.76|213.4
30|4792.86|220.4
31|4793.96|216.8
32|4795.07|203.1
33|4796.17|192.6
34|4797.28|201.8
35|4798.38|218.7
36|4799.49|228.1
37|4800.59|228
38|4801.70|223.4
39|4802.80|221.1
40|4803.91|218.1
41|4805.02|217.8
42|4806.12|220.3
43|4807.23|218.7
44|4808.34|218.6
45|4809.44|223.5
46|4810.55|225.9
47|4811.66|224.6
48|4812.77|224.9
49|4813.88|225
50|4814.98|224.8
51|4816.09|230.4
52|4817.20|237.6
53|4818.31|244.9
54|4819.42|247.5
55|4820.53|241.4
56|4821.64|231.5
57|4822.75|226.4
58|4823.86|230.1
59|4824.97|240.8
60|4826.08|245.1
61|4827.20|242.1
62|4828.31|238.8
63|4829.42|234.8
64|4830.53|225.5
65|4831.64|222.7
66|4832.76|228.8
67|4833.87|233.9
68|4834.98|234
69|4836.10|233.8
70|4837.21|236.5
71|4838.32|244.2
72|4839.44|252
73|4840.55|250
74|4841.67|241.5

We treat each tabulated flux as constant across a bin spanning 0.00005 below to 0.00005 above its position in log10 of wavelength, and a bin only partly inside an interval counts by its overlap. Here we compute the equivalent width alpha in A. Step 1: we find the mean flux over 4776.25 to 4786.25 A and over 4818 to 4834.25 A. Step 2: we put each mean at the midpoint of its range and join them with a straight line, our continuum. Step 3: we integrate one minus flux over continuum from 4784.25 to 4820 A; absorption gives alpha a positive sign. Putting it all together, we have 1.97 A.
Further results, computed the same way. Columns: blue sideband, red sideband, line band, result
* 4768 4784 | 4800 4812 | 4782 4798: 1.05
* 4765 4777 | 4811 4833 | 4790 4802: 0.87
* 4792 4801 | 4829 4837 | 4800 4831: -1.00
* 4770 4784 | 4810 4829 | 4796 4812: 0.90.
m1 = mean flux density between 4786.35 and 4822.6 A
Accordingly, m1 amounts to 220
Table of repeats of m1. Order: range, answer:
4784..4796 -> 209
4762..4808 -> 220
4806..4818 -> 225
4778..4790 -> 220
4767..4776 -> 225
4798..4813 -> 222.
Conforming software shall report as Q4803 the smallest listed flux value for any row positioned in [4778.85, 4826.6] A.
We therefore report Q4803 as 192.6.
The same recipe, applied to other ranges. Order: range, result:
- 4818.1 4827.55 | 226.4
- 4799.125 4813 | 217.8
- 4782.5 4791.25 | 193.8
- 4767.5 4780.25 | 218.7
